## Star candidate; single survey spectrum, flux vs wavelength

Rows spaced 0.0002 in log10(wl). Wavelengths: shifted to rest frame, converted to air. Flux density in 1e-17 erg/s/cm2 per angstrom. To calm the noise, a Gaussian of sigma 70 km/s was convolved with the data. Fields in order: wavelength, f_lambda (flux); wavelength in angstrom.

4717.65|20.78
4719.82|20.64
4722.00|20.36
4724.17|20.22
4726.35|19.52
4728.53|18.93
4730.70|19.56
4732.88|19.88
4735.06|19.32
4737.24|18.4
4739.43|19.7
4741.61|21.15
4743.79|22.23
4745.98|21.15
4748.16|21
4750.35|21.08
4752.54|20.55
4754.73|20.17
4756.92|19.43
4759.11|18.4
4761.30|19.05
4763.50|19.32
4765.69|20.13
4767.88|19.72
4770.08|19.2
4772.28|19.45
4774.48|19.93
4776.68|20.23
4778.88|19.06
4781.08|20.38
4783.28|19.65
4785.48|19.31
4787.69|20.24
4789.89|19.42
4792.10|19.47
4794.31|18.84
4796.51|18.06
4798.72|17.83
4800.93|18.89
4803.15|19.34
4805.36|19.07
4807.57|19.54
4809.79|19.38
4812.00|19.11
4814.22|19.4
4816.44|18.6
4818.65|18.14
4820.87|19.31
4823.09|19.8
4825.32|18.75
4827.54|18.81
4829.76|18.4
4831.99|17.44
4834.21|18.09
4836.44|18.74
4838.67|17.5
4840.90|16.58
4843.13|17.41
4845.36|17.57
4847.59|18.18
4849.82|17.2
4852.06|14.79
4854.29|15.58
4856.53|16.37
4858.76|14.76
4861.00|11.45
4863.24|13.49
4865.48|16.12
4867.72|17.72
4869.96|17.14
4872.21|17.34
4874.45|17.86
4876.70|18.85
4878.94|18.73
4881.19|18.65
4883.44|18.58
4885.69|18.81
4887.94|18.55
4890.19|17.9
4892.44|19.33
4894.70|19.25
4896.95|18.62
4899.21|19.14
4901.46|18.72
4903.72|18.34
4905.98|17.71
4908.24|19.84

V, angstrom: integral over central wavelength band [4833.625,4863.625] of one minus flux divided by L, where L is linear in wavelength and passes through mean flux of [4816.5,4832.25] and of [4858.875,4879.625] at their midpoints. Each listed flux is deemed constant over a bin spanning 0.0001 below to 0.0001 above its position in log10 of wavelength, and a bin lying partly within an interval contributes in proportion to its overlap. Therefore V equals 2.1 angstrom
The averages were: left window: 18.7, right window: 16.4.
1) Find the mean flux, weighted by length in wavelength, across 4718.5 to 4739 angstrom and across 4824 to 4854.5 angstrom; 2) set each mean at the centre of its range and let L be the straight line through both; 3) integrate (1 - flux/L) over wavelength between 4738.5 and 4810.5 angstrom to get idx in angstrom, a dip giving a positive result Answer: -3.49 angstrom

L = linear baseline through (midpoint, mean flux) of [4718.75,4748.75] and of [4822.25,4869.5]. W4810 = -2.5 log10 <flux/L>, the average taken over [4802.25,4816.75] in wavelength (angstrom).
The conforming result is -0.08 mag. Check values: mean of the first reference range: 20.1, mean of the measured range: 19.2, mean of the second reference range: 16.9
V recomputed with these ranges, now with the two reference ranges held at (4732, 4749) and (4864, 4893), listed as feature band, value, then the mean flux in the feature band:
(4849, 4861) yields 2.0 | 15.3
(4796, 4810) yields 0.3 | 18.9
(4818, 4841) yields 0.6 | 18.4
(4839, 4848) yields 0.6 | 17.4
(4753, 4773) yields 0.5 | 19.5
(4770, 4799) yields 0.3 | 19.4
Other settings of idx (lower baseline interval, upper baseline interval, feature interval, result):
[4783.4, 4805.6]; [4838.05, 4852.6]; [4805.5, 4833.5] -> -1.2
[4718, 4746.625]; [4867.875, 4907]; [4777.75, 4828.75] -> 0.5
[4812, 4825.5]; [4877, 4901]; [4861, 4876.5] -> 2.0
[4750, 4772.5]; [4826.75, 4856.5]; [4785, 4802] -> -0.2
